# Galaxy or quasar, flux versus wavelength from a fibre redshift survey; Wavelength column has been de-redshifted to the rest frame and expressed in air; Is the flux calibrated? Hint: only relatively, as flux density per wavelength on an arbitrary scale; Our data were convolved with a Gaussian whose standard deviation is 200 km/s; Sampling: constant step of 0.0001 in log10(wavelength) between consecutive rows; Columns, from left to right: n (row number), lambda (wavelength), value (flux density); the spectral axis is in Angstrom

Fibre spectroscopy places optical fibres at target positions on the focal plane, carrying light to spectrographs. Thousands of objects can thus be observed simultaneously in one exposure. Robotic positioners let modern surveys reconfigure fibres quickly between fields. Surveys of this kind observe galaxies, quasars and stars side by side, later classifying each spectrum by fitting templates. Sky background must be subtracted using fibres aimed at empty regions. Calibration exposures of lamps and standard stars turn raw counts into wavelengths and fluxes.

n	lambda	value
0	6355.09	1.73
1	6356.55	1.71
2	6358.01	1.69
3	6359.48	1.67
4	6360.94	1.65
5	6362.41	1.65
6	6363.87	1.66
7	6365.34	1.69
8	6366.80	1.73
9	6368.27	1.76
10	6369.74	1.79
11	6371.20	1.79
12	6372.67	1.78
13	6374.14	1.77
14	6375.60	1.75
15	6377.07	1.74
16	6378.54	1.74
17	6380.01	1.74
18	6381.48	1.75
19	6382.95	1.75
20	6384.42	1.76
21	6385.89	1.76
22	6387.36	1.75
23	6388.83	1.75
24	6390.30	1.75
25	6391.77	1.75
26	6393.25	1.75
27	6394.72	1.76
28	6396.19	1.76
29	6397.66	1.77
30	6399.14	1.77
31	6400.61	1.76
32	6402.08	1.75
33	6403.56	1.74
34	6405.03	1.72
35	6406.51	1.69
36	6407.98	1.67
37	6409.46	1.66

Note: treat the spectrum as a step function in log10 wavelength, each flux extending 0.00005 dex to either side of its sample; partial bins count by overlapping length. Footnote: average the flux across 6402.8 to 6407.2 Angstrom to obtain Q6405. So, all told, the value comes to 1.71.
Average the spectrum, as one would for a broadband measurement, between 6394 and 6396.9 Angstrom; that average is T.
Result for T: 1.76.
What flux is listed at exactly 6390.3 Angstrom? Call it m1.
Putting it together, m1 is 1.75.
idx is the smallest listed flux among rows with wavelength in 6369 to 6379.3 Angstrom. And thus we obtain 1.74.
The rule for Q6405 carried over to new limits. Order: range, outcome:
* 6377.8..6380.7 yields 1.74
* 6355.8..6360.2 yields 1.69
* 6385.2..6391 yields 1.75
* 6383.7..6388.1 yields 1.76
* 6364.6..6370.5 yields 1.74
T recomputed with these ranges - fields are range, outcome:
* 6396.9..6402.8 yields 1.76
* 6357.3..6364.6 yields 1.66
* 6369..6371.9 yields 1.79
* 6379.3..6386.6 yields 1.75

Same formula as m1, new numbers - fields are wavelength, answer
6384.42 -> 1.76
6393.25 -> 1.75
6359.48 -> 1.67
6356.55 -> 1.71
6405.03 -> 1.72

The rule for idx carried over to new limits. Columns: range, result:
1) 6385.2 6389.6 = 1.75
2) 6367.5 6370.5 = 1.76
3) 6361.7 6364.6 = 1.65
